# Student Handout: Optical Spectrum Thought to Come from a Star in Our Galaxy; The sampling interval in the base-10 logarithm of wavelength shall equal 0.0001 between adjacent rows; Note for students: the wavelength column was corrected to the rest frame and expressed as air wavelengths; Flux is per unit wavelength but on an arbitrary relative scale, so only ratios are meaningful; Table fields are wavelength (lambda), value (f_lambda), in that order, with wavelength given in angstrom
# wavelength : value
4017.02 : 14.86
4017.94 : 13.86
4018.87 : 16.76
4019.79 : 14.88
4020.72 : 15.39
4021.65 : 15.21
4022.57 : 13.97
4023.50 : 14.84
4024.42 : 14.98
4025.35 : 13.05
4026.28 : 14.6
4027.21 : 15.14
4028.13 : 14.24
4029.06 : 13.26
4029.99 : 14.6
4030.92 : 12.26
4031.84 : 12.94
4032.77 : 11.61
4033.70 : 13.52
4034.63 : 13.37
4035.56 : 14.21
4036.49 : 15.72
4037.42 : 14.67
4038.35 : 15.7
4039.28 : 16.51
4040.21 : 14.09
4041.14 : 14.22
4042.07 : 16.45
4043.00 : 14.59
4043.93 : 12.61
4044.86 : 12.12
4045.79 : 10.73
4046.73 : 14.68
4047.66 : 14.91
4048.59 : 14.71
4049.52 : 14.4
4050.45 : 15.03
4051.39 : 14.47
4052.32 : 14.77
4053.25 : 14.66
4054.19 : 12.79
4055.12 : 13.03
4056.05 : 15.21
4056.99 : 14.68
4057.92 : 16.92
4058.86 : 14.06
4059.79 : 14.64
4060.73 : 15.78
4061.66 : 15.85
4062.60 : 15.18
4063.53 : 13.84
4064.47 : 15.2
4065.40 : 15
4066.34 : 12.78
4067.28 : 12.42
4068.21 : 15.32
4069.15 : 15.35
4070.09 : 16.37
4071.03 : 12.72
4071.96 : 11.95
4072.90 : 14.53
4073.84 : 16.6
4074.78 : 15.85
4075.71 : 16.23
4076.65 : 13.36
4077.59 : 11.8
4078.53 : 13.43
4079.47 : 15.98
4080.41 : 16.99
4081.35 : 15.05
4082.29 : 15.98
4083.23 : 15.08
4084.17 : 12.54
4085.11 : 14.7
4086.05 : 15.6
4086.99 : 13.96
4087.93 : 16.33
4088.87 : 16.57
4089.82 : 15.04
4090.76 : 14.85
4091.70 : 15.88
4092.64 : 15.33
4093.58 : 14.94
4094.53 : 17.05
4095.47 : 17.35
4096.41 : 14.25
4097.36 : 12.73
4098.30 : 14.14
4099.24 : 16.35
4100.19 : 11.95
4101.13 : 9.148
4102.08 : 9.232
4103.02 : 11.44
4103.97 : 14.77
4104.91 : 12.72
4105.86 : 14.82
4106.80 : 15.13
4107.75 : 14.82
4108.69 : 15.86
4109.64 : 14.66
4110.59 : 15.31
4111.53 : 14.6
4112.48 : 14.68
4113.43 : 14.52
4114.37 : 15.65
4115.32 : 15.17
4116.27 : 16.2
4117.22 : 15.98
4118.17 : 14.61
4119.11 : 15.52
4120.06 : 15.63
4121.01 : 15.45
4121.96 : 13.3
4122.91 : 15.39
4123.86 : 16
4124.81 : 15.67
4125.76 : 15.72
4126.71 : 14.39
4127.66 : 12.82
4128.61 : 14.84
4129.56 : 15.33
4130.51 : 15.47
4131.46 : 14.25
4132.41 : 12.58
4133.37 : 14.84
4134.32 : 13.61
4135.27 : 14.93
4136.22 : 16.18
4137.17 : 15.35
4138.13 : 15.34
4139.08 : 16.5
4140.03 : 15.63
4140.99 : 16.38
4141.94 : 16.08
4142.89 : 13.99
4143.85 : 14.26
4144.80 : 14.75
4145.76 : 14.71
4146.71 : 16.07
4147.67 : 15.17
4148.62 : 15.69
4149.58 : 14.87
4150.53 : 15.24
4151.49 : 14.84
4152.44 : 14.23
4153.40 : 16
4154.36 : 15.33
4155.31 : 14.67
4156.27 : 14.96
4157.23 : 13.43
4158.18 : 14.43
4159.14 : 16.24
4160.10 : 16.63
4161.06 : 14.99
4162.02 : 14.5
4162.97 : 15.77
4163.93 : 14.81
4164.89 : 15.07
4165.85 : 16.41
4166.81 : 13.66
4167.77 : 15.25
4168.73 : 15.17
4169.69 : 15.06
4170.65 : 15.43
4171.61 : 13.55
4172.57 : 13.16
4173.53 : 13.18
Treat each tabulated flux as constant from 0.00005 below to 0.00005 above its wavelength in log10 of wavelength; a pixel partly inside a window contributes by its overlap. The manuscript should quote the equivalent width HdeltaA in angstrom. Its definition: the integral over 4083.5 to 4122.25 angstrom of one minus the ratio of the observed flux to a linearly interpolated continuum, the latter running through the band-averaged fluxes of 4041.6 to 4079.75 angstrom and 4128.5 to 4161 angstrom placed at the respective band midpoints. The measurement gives 0.4 angstrom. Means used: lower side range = 14.4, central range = 14.6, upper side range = 15.1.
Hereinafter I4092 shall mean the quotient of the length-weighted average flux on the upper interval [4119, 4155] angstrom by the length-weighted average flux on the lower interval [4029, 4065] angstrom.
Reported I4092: 1.05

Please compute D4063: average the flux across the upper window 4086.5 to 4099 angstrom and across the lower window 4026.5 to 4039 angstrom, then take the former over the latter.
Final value 1.1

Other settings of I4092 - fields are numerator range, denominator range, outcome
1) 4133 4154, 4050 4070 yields 1.04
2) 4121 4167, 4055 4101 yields 1.02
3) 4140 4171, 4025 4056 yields 1.08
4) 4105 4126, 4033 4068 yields 1.05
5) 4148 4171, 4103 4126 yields 1.01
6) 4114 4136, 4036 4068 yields 1.03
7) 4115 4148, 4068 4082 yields 1.02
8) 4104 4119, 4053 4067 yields 1.03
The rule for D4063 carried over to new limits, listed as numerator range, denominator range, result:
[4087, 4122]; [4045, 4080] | 1.01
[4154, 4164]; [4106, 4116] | 1.00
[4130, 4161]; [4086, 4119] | 1.03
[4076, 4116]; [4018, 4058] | 1.02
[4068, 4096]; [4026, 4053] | 1.07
